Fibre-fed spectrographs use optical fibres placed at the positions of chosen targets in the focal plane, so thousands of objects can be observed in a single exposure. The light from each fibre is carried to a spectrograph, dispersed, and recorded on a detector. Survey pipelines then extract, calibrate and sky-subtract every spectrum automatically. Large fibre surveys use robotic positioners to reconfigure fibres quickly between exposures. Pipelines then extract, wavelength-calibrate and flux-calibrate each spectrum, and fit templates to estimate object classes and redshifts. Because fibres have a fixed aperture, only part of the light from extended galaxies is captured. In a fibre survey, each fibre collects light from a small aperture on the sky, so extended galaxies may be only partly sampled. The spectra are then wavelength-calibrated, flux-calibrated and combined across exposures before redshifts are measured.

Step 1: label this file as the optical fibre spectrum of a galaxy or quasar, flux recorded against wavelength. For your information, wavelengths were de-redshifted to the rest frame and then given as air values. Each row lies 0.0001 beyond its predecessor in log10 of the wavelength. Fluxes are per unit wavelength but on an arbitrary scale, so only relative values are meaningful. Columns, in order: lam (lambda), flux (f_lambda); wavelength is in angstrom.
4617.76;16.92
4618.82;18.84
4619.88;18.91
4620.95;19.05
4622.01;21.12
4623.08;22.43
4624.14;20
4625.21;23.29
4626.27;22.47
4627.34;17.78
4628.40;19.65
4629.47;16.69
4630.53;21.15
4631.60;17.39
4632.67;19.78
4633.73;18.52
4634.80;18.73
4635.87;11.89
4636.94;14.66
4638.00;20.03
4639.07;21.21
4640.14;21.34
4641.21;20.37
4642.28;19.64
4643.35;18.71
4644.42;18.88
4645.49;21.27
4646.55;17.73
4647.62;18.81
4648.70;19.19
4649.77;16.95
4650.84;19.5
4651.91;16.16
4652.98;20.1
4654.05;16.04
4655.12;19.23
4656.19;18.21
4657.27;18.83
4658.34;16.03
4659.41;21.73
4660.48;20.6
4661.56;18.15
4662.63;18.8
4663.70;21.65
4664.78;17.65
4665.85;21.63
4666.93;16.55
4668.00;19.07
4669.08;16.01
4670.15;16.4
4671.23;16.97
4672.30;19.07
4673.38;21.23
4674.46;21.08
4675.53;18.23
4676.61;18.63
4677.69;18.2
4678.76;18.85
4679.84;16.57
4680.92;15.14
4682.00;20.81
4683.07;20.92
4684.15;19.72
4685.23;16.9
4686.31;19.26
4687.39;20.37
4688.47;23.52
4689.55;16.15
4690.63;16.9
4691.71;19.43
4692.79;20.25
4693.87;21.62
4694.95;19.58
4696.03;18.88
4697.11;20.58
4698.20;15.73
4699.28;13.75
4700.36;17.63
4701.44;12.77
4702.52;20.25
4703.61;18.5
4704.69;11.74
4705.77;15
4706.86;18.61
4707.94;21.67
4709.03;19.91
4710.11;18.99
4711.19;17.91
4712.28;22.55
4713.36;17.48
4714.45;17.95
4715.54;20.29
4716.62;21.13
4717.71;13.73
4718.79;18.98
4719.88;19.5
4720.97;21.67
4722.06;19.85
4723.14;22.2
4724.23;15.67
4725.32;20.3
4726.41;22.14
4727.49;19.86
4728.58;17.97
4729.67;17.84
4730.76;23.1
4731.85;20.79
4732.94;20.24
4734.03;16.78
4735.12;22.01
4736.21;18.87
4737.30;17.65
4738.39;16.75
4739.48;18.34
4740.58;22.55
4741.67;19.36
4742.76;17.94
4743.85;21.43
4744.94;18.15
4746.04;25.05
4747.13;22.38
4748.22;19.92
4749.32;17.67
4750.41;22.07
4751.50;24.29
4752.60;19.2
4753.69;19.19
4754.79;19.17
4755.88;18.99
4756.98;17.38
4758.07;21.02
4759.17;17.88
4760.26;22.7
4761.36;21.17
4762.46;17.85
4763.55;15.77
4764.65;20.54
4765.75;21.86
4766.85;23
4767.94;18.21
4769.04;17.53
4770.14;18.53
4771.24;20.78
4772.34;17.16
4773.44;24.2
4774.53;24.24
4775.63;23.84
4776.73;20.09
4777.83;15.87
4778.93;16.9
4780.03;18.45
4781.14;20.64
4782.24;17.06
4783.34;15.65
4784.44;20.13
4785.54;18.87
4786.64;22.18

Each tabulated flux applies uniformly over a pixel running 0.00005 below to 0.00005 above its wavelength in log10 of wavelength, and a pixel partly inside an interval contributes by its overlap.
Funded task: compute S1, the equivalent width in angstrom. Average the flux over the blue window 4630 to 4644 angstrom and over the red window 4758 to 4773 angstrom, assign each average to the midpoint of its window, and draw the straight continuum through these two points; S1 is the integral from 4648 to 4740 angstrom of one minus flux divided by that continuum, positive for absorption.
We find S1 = 1.6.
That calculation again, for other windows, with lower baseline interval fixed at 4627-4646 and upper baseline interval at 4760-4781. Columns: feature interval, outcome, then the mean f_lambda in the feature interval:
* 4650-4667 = 0.11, 18.8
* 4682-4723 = 1.32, 18.7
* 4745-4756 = -0.57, 20.7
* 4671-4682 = 0.32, 18.6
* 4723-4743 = 0.12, 19.5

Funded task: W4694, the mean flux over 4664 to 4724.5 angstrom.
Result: 18.6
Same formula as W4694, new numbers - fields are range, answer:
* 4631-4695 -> 18.8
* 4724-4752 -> 20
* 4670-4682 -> 18.4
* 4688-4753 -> 19.2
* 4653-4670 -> 18.7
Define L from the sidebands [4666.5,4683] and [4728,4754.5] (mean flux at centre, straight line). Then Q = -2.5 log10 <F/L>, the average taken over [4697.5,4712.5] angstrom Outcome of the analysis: 0.10 mag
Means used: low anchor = 18.3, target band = 17.4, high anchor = 20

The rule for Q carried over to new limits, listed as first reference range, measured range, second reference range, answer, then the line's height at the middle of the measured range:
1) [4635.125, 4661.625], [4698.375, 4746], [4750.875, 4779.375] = 0.03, 19.4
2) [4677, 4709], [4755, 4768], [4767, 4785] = -0.03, 19.2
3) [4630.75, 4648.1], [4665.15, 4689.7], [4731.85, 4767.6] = 0.02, 19.1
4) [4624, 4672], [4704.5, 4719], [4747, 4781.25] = 0.06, 19.4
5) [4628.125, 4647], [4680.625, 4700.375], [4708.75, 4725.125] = 0.01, 19.1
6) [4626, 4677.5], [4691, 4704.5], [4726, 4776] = 0.07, 19.3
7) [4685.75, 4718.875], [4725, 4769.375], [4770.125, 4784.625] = -0.04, 19.1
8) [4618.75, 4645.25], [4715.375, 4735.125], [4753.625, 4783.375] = -0.01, 19.5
